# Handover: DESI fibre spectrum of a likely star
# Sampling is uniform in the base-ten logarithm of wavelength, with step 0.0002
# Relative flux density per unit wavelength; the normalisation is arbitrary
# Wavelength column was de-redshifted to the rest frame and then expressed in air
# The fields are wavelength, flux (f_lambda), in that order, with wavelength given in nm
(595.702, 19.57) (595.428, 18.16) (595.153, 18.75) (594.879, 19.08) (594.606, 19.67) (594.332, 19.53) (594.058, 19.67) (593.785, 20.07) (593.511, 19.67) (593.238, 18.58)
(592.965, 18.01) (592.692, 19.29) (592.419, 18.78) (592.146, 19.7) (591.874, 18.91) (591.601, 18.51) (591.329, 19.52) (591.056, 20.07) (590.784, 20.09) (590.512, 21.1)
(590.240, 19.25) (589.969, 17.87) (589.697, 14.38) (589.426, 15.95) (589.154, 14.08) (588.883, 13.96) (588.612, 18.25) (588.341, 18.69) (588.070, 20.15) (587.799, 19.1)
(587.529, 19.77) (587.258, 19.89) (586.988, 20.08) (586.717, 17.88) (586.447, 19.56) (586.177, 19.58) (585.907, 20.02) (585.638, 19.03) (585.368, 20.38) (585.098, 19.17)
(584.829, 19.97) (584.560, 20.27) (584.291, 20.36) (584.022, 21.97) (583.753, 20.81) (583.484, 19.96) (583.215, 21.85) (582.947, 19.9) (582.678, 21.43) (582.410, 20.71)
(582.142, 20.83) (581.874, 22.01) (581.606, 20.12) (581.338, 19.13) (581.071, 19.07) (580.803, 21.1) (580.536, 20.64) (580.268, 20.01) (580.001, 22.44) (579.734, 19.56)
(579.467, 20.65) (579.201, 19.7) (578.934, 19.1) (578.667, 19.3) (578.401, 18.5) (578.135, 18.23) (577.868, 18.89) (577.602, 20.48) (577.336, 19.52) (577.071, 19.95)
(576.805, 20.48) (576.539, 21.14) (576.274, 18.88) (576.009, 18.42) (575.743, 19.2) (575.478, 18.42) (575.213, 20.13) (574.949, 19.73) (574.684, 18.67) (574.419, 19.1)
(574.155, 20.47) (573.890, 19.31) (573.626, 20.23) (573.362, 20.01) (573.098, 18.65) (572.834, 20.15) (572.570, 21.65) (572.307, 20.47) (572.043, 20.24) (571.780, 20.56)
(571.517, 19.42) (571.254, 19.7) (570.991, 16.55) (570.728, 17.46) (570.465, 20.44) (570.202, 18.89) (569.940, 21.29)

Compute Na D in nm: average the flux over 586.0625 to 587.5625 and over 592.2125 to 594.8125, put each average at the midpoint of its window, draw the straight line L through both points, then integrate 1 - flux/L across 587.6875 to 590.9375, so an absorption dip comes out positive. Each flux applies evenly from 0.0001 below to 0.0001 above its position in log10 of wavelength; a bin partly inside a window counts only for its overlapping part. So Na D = 0.27 nm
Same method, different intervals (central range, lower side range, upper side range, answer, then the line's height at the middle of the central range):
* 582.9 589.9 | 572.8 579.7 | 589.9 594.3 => 0.14 nm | 19.4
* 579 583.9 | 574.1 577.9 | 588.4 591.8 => -0.43 nm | 18.9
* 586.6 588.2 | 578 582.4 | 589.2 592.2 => -0.04 nm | 19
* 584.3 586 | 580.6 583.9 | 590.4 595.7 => 0.03 nm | 20.2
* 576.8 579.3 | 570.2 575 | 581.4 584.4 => 0.11 nm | 20.3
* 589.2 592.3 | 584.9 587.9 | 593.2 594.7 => 0.16 nm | 19.6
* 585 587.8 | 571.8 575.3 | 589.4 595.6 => -0.04 nm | 19.3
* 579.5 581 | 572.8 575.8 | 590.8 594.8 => -0.10 nm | 19.4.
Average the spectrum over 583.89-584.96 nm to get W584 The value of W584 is 20.6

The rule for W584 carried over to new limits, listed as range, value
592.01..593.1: 18.9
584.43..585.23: 19.8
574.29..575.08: 19.1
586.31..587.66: 19.4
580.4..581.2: 20.3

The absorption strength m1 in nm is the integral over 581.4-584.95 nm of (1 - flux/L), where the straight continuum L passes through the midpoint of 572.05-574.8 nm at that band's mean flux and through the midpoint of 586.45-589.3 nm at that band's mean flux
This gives -0.37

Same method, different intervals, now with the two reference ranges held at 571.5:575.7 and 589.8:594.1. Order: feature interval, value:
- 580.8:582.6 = -0.08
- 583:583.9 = -0.06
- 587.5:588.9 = 0.06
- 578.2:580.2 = -0.02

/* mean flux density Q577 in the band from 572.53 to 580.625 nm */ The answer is 19.7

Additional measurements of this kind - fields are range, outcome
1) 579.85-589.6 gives 19.6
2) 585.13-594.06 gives 18.8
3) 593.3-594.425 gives 19.7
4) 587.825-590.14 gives 16.8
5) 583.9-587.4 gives 19.8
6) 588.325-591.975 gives 17.9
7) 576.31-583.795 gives 20.2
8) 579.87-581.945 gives 20.5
